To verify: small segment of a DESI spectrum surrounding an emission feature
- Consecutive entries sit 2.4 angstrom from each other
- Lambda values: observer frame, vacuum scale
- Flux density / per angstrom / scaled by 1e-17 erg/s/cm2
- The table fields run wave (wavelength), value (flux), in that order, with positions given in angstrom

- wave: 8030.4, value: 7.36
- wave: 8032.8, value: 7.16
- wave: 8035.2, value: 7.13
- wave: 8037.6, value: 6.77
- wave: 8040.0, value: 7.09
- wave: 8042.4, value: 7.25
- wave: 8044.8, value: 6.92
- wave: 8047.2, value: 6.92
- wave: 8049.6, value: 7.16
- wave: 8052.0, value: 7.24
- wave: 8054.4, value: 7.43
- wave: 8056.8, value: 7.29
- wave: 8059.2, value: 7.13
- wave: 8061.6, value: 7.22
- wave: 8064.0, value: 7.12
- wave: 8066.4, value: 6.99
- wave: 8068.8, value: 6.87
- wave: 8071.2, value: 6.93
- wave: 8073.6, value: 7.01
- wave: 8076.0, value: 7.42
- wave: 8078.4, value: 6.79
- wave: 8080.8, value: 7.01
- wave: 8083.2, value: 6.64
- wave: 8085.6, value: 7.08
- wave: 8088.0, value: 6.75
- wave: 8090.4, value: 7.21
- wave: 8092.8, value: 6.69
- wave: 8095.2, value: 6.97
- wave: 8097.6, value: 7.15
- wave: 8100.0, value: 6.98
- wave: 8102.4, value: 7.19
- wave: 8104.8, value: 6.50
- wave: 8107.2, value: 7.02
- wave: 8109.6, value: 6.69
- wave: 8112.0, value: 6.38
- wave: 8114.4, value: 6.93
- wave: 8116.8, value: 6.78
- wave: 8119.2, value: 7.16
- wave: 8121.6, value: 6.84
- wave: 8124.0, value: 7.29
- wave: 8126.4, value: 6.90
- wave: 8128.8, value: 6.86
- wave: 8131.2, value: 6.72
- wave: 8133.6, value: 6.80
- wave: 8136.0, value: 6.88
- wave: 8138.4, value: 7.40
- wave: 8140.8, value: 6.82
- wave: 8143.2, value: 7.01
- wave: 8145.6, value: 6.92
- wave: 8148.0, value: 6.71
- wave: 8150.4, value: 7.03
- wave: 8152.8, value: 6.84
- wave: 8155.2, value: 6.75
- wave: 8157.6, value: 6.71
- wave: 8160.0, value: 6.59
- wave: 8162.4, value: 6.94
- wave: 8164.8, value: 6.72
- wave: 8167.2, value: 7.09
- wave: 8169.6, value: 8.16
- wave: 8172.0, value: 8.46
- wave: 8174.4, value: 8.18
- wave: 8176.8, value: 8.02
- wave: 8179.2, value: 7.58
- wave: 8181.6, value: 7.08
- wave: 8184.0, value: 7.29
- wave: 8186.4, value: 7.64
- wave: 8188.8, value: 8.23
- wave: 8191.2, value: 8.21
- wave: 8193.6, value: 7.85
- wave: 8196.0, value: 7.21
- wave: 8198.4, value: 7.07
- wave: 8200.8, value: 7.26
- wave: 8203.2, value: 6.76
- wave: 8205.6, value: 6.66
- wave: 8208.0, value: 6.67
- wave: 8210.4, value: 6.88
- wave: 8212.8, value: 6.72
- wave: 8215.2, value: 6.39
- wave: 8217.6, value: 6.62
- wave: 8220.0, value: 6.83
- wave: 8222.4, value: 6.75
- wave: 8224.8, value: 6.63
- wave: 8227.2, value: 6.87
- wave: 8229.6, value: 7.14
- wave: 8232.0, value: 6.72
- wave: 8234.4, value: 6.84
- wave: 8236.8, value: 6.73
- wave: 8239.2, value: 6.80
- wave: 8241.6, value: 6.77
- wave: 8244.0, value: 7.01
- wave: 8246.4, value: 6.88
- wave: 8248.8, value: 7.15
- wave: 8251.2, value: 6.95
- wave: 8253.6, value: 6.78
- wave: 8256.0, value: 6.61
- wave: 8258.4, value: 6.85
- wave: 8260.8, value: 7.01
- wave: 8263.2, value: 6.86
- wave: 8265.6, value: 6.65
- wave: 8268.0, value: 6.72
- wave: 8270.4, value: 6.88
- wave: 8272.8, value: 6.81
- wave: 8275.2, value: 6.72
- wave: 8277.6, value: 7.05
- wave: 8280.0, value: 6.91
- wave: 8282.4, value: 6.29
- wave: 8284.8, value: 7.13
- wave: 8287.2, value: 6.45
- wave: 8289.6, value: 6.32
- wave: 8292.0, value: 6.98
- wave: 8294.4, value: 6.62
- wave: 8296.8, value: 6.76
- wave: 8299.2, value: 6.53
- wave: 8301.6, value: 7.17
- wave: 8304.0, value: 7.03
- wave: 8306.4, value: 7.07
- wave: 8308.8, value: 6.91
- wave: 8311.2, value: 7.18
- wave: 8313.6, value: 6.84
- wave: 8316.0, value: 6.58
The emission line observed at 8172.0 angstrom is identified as [S II]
